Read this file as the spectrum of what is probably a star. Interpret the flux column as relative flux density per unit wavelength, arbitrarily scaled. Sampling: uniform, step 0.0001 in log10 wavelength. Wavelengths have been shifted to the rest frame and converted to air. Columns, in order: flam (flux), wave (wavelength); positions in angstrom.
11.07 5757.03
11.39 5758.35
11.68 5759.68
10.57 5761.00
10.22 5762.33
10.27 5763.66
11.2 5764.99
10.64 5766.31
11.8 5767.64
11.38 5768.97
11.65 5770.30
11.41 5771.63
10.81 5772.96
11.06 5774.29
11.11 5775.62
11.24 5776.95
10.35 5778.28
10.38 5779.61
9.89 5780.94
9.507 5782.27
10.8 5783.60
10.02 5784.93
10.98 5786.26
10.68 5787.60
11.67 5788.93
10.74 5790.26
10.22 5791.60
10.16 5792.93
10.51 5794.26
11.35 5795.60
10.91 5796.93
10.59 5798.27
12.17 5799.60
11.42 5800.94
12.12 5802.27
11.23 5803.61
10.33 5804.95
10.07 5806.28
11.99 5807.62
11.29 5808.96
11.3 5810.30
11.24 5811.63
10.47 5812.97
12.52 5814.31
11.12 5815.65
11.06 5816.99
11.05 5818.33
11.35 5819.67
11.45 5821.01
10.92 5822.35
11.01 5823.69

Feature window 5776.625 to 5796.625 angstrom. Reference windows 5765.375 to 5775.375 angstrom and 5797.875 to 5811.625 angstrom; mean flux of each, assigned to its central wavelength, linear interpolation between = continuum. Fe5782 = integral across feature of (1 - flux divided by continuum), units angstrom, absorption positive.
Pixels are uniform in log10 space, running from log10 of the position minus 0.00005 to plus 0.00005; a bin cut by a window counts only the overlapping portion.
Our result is 1.2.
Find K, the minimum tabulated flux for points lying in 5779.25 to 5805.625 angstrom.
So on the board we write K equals 9.507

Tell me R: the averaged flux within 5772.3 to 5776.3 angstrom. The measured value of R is 11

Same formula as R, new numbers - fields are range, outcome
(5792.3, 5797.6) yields 10.7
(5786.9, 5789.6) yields 11.2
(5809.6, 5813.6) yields 11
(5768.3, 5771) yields 11.5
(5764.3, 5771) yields 11.3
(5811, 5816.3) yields 11.3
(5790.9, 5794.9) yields 10.3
